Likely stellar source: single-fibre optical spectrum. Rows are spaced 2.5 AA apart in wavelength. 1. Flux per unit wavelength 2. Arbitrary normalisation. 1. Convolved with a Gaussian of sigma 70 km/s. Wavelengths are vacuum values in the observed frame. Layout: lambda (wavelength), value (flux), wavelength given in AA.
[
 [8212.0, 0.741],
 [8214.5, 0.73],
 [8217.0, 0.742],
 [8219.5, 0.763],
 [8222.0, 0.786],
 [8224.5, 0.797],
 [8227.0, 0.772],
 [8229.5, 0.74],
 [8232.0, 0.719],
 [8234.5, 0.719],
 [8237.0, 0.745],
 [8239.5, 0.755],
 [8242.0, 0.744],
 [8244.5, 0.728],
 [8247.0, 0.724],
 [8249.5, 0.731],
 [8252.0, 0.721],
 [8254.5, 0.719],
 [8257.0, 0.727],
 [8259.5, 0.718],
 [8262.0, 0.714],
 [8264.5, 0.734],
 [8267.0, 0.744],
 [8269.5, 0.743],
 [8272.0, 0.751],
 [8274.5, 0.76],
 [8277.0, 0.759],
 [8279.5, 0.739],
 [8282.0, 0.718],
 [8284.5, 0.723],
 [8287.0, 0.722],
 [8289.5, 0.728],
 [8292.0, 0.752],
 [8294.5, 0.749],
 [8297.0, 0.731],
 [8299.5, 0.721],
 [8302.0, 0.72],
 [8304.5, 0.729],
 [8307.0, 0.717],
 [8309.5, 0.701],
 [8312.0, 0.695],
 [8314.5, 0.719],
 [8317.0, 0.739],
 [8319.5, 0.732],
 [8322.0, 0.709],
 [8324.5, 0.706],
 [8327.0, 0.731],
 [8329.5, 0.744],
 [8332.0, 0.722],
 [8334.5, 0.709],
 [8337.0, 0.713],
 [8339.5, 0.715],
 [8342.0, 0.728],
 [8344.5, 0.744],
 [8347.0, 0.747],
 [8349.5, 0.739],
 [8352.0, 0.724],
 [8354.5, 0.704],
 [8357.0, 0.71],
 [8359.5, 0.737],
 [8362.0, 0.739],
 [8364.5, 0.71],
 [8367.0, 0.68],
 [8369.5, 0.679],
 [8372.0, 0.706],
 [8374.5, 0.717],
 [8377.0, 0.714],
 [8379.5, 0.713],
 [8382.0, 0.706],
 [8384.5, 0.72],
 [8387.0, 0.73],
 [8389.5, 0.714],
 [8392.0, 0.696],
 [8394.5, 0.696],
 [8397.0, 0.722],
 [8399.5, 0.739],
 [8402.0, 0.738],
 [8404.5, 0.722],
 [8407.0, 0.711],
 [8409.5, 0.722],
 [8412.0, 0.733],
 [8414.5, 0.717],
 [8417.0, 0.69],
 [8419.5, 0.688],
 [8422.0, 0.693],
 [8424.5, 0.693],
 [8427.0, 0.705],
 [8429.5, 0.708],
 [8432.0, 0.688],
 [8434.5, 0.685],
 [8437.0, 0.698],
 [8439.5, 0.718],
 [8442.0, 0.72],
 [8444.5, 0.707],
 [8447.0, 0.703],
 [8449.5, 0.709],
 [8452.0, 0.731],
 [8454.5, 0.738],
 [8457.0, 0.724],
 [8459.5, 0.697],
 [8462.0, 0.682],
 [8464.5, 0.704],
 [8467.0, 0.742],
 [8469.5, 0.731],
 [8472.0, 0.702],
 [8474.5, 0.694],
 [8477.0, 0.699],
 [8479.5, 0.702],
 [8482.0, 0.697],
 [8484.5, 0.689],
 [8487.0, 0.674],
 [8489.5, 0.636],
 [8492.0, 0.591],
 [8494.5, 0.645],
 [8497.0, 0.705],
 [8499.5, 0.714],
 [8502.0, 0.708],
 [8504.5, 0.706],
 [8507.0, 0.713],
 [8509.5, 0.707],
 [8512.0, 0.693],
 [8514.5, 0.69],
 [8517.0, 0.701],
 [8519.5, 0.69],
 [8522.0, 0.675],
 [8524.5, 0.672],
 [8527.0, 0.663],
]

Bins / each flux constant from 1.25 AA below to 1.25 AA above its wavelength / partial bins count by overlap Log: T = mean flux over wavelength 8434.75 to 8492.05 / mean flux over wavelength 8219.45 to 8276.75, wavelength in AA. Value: 0.9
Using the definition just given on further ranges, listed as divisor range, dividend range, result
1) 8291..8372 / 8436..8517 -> 0.97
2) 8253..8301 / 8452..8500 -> 0.94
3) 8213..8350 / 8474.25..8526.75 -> 0.93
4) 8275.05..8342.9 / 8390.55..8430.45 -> 0.98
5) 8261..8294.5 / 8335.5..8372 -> 0.97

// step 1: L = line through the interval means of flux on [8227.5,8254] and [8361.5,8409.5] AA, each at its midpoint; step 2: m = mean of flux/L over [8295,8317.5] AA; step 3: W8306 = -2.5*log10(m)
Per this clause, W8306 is 0.01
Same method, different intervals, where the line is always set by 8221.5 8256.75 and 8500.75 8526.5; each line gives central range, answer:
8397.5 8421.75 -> -0.01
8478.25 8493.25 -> 0.05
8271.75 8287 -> -0.01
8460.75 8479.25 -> -0.01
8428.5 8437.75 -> 0.02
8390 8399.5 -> 0.01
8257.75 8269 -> 0.01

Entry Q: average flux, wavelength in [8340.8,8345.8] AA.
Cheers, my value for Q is 0.736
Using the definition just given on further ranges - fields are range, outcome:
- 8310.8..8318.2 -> 0.718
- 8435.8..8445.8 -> 0.711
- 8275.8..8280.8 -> 0.749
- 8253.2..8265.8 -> 0.722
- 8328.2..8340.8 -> 0.721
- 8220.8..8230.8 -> 0.773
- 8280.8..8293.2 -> 0.729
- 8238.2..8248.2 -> 0.738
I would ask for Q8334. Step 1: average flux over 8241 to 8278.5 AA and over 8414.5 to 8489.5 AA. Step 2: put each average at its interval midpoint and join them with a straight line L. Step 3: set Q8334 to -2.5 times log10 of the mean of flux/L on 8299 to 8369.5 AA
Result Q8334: 0.00 mag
